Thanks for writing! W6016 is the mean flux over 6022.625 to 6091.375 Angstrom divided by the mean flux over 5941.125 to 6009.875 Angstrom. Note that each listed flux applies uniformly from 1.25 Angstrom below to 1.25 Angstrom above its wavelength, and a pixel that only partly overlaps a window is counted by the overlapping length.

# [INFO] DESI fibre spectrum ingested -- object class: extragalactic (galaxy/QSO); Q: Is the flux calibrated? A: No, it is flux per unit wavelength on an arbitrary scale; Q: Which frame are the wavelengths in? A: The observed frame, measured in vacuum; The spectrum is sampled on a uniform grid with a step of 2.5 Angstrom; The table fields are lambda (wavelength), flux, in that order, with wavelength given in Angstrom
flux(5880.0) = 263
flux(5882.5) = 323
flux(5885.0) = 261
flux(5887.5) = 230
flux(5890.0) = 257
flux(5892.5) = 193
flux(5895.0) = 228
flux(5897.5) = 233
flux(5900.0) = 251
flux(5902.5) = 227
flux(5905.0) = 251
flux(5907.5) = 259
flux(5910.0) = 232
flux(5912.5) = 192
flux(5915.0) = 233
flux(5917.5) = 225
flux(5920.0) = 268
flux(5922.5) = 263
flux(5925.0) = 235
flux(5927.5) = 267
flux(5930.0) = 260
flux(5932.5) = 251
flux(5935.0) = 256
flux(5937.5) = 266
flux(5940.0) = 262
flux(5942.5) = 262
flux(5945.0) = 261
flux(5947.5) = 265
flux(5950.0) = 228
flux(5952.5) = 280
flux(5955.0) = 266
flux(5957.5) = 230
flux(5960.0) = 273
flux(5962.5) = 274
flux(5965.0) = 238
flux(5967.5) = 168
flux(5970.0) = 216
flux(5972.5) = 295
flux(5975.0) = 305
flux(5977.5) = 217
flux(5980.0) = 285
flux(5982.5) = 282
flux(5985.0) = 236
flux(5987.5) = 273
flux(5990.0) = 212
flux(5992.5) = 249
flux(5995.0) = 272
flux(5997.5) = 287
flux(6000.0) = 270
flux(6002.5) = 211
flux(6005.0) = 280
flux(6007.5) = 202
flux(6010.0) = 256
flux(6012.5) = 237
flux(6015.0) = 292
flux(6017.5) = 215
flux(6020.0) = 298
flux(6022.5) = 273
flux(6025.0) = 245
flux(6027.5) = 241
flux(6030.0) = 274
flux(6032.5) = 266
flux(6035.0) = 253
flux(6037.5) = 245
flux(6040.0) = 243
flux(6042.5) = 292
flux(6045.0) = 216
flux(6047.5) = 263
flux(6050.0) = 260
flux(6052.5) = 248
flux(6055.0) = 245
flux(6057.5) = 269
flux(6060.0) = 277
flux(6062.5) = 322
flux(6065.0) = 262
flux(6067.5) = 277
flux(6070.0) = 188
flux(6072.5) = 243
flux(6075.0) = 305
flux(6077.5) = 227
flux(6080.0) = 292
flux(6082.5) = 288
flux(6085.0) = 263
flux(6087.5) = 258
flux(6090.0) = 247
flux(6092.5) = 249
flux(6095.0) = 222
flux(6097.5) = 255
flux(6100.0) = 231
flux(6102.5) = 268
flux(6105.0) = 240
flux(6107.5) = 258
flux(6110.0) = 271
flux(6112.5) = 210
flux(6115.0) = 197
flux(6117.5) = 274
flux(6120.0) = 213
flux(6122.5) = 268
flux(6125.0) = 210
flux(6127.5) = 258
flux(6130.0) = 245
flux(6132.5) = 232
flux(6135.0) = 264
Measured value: 1.0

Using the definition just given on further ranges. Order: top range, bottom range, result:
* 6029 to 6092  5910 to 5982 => 1.04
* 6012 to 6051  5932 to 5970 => 1.03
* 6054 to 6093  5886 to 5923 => 1.12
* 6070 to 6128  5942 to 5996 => 0.98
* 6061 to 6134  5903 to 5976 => 1.00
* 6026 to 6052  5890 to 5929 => 1.07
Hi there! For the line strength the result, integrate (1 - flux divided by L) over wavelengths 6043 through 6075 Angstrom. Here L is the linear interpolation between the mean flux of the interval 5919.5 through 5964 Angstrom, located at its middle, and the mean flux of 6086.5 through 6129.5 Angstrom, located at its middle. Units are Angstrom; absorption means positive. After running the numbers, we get -1.4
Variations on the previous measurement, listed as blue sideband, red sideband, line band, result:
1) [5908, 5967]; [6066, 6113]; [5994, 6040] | -0.8 Angstrom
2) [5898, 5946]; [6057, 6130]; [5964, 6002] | -0.5 Angstrom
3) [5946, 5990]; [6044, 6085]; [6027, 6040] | 0.2 Angstrom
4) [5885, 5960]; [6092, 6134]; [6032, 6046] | -0.5 Angstrom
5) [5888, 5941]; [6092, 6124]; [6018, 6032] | -1.2 Angstrom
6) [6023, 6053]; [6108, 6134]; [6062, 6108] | -2.1 Angstrom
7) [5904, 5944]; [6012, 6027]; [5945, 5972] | 0.7 Angstrom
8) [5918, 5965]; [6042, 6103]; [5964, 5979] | 1.0 Angstrom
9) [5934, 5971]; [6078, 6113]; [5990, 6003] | -0.3 Angstrom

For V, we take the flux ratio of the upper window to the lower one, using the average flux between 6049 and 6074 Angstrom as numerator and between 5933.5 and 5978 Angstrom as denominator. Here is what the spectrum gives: 1.0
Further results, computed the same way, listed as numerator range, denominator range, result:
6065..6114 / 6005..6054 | 0.99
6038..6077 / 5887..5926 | 1.10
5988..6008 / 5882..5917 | 1.05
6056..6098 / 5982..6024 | 1.02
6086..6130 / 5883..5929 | 1.01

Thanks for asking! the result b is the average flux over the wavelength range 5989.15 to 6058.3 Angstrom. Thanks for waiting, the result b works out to 254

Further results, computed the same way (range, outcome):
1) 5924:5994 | 254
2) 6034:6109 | 257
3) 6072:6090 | 268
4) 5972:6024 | 259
